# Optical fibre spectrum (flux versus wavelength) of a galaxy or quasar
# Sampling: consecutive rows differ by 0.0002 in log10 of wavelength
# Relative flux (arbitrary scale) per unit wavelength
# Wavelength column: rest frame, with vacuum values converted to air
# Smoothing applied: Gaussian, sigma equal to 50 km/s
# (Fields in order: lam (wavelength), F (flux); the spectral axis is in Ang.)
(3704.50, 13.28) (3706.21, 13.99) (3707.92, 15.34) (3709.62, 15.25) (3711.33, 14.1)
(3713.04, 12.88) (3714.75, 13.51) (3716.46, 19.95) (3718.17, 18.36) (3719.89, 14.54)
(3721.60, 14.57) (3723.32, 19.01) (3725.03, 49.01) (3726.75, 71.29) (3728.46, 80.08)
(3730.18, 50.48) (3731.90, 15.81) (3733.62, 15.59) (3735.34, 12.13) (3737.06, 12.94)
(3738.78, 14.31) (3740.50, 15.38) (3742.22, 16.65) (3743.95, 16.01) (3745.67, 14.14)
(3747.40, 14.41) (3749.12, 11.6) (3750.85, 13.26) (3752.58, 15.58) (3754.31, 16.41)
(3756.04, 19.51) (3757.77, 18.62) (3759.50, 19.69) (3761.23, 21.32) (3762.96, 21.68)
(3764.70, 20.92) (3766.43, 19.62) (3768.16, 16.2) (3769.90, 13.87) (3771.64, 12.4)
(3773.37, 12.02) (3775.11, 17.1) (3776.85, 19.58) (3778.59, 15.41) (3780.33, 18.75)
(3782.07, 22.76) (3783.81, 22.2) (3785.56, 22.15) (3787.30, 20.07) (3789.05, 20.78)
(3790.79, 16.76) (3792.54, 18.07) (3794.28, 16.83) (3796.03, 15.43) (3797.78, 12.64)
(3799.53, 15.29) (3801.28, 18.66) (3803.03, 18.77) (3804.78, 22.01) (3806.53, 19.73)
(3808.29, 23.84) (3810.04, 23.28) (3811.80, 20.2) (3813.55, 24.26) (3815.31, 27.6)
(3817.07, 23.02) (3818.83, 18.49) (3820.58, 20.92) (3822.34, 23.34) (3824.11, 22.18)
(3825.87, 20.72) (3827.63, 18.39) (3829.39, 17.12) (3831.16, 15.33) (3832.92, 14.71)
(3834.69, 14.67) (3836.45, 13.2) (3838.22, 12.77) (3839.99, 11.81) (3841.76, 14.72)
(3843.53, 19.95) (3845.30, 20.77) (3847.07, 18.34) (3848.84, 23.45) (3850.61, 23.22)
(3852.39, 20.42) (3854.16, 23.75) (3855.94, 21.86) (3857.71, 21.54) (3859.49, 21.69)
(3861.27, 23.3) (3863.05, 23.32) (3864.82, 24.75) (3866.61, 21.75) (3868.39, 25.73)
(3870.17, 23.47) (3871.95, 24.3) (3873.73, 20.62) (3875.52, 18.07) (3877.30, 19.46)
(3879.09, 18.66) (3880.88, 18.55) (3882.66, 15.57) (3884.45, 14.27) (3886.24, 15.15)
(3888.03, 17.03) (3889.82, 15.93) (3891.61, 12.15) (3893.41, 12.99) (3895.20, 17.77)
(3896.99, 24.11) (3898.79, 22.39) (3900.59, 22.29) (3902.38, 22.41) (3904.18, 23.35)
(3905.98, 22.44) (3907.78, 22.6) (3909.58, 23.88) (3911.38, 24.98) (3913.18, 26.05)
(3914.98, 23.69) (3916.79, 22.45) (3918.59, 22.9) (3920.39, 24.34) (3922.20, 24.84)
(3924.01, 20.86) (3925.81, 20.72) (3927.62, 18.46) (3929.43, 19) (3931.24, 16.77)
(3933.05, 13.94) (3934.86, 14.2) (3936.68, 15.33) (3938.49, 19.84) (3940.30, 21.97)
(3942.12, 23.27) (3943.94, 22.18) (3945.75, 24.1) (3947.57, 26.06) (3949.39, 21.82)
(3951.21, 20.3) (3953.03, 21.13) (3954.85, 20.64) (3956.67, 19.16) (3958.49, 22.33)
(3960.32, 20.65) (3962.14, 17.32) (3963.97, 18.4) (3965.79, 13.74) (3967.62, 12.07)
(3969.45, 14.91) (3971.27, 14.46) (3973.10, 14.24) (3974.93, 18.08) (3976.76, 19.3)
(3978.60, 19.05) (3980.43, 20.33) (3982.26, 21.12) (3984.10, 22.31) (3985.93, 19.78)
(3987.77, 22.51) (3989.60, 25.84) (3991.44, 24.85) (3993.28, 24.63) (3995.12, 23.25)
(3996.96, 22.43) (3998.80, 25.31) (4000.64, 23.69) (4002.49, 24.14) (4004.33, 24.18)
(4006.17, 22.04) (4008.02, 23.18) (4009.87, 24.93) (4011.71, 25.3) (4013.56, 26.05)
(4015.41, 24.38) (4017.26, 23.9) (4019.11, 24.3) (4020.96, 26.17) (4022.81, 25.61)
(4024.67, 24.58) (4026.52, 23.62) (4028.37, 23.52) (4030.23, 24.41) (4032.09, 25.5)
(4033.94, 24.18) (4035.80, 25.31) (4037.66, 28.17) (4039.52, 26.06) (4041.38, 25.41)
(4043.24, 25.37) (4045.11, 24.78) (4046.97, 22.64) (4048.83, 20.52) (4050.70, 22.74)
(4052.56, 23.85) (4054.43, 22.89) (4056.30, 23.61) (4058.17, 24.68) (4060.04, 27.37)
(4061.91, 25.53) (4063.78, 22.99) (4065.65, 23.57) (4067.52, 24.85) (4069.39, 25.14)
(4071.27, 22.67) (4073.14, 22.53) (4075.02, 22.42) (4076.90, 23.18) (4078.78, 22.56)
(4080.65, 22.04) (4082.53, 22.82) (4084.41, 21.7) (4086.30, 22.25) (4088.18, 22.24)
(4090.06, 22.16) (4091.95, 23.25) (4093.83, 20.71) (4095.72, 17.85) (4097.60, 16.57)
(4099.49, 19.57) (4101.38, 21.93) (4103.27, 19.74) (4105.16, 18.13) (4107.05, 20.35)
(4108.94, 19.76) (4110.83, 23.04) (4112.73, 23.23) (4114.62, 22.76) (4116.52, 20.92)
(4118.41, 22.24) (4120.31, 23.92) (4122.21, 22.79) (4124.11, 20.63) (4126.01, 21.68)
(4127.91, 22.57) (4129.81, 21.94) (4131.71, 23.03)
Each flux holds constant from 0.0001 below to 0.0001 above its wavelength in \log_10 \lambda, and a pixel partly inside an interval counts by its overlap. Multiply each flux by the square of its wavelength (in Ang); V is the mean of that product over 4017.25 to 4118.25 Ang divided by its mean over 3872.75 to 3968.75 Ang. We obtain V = 1.25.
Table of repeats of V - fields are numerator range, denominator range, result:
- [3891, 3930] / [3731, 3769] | 1.43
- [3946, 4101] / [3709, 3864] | 1.26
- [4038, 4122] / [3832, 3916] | 1.25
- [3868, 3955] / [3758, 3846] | 1.16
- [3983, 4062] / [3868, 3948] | 1.26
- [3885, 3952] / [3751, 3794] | 1.21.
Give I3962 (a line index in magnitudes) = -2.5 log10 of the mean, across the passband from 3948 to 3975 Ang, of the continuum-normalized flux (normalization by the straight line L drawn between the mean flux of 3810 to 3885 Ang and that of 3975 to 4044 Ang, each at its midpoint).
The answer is 0.25 mag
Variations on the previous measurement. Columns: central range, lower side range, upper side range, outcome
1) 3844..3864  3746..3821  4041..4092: -0.11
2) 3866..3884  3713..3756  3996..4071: 0.15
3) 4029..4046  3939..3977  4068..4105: -0.22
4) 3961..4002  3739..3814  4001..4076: 0.15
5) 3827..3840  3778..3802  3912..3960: 0.27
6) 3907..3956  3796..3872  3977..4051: 0.04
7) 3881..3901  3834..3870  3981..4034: 0.23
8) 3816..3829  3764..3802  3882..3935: -0.14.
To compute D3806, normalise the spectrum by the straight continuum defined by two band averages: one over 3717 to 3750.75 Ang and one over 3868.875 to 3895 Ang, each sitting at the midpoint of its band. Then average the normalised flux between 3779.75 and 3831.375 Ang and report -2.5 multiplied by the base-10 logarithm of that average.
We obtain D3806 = 0.07 mag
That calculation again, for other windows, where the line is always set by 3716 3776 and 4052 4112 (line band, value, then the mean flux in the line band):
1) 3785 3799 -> 0.22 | 17.7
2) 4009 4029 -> -0.12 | 24.8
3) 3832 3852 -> 0.26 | 17.1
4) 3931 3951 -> 0.10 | 20.1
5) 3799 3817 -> 0.01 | 21.6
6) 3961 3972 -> 0.39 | 15.3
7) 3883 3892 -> 0.40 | 15.1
